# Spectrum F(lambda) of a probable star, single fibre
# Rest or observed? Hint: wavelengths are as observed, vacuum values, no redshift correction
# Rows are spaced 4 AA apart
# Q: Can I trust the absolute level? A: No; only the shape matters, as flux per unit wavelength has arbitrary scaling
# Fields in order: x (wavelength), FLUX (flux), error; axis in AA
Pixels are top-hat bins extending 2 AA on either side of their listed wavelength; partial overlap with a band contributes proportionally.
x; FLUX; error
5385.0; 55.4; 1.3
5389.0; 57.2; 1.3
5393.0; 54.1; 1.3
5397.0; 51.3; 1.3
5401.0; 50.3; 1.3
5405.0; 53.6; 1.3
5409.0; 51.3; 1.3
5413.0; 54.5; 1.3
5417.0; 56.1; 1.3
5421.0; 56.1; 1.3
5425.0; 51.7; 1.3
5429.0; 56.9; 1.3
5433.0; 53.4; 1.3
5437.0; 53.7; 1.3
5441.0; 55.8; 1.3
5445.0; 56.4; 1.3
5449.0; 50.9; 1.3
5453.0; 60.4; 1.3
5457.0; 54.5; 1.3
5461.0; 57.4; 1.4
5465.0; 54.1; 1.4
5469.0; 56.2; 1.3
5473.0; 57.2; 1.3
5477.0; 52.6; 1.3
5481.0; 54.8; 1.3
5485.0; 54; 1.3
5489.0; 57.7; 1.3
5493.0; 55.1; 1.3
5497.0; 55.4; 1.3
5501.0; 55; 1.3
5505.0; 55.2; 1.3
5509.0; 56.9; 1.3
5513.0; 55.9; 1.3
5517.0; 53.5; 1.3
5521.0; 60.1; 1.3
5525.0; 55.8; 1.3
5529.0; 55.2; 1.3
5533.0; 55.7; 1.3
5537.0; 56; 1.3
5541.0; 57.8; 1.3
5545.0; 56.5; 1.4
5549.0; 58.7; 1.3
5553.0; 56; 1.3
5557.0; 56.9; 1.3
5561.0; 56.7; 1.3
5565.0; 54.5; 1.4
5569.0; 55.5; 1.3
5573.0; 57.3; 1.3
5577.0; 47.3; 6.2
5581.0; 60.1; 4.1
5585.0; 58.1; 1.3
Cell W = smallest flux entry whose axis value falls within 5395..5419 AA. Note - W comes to 50.3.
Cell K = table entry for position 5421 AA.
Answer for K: 56.1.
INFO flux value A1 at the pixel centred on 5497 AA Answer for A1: 55.4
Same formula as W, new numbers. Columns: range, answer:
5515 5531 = 53.5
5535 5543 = 56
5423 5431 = 51.7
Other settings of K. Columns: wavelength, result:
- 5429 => 56.9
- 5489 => 57.7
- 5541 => 57.8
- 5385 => 55.4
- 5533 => 55.7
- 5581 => 60.1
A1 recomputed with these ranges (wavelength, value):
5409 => 51.3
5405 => 53.6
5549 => 58.7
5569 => 55.5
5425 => 51.7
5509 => 56.9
